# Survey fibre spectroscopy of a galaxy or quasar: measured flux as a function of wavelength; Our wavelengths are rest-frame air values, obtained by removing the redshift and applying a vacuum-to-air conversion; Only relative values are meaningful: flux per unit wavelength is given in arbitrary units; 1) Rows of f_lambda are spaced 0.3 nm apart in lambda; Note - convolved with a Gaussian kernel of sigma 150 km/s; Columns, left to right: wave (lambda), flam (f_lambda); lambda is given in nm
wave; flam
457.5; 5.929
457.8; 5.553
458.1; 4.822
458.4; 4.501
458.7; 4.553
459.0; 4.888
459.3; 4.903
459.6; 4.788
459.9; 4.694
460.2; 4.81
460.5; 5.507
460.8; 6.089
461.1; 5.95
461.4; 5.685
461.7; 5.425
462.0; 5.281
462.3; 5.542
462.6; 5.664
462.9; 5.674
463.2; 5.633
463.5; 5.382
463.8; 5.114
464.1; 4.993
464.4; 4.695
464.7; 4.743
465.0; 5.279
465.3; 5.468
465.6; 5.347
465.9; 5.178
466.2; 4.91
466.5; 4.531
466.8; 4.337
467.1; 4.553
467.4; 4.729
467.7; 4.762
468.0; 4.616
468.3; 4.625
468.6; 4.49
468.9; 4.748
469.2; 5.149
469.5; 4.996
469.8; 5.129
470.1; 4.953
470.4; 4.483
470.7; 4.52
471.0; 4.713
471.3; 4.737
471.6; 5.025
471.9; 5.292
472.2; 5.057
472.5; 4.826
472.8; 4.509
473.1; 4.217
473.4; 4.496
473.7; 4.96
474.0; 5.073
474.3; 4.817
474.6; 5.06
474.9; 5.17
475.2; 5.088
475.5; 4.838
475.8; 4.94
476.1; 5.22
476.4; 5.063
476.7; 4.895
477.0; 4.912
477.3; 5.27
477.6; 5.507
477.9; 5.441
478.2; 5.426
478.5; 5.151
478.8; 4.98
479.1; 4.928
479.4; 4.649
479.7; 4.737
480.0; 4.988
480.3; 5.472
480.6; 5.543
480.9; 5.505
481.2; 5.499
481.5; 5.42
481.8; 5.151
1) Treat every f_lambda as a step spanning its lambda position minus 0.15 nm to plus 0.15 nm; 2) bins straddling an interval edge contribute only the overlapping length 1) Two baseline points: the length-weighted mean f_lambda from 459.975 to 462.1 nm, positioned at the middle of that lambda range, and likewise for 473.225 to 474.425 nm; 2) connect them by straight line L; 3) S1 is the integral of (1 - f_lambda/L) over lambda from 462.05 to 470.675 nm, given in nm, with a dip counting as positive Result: 0.40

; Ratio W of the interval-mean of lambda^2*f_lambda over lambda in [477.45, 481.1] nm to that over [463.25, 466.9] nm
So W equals 1.1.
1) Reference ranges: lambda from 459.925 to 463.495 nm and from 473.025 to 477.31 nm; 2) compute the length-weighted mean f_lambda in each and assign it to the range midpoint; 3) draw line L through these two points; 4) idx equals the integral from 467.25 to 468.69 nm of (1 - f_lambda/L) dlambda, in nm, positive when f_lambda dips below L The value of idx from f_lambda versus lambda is 0.17 nm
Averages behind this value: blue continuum 5.53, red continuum 4.94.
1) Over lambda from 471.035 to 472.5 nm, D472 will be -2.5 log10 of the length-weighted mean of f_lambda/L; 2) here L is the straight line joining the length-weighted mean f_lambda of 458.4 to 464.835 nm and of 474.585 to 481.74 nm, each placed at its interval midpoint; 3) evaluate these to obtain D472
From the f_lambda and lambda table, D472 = 0.04 mag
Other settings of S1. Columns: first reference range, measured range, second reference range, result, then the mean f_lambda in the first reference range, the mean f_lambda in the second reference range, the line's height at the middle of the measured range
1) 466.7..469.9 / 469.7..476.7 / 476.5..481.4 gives 0.10 nm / 4.74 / 5.18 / 4.94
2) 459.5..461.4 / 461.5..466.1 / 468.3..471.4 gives -0.13 nm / 5.35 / 4.78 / 5.15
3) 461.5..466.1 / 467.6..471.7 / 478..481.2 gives 0.36 nm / 5.29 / 5.16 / 5.24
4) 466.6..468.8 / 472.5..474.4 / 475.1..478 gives 0.09 nm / 4.59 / 5.11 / 4.93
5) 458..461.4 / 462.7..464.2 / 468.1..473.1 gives -0.12 nm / 5.08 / 4.81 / 4.98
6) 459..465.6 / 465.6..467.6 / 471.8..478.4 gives 0.17 nm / 5.29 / 5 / 5.2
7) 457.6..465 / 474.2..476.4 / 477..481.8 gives 0.08 nm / 5.21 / 5.22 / 5.22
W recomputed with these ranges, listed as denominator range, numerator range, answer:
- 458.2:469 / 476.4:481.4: 1.09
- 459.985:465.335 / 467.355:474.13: 0.92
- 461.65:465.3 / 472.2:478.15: 0.99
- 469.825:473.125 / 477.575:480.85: 1.11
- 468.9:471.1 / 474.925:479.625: 1.08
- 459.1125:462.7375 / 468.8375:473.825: 0.94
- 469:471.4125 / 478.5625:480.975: 1.10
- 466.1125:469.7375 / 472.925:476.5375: 1.07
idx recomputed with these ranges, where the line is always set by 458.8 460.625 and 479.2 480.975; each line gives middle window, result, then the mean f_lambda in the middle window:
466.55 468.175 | 0.13 nm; 4.6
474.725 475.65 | 0.01 nm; 5.03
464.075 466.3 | -0.05 nm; 5.09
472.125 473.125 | 0.07 nm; 4.68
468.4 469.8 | 0.04 nm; 4.87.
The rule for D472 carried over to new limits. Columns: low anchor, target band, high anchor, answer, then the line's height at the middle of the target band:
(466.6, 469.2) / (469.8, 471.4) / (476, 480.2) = 0.01 mag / 4.76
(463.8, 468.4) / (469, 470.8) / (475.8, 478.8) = 0.02 mag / 4.97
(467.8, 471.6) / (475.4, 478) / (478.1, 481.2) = -0.02 mag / 5.04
